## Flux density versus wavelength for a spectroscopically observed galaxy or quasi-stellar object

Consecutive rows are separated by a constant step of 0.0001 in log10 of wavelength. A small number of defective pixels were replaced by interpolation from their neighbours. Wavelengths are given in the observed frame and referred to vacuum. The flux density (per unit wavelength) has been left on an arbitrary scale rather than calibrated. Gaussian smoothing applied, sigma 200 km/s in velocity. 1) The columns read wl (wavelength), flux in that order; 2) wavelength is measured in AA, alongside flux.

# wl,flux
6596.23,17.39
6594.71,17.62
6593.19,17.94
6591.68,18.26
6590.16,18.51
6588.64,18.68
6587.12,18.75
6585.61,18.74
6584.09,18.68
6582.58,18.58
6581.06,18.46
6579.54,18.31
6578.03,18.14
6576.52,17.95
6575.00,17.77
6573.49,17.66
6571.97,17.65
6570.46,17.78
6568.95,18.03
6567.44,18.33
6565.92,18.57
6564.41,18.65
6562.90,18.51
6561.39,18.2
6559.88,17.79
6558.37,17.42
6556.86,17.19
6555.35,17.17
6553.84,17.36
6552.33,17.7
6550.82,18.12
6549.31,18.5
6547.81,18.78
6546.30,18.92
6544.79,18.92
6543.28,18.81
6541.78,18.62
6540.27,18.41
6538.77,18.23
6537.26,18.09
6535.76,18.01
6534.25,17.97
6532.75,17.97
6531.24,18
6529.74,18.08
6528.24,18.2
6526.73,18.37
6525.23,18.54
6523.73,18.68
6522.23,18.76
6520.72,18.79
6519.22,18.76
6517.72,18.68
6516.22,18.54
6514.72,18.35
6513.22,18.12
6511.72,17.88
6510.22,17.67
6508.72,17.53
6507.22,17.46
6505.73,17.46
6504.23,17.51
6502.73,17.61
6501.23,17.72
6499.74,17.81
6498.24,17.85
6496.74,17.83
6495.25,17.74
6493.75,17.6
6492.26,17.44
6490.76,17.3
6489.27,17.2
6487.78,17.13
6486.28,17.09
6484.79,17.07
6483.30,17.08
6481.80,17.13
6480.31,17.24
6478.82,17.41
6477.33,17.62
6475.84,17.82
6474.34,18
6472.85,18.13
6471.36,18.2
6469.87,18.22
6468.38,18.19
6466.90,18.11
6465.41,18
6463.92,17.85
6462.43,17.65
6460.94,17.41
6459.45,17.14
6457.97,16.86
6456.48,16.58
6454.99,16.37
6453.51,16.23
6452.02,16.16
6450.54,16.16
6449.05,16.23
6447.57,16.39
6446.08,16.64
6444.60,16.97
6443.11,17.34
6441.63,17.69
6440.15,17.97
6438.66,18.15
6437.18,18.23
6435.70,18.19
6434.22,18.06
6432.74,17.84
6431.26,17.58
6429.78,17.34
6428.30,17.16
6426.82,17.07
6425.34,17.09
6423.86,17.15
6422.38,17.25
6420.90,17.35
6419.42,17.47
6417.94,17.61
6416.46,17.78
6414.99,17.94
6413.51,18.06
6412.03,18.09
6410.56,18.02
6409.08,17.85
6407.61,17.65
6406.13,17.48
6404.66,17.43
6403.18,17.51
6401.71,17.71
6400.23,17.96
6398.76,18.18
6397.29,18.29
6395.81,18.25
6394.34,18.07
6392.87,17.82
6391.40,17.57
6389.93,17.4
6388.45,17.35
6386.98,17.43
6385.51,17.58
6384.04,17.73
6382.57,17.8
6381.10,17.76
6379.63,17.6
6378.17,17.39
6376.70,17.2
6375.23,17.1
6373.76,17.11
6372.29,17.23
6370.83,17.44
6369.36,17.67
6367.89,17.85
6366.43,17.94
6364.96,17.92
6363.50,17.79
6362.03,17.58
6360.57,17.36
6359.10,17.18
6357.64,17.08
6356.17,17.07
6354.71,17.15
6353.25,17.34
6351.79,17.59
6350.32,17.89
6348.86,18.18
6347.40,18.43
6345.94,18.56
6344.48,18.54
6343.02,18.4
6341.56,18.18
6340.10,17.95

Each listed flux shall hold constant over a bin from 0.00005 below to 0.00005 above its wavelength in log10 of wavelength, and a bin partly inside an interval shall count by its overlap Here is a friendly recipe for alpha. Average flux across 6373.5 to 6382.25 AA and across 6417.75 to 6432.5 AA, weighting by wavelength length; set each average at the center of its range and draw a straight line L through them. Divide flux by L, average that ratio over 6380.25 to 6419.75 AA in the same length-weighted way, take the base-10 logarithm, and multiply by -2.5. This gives -0.03 mag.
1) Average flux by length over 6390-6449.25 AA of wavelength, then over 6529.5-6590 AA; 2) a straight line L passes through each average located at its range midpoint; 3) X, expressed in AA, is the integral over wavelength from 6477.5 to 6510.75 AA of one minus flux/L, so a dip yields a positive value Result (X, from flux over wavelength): 0.9 AA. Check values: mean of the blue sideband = 17.6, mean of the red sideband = 18.2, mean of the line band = 17.5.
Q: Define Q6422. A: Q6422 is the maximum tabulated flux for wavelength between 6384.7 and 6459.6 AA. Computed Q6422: 18.29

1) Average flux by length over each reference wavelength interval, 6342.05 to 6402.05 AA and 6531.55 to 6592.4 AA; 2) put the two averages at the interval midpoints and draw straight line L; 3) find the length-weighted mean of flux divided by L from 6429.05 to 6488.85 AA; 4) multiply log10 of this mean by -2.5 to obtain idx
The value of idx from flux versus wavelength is 0.03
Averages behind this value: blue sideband 17.7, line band 17.4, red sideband 18.2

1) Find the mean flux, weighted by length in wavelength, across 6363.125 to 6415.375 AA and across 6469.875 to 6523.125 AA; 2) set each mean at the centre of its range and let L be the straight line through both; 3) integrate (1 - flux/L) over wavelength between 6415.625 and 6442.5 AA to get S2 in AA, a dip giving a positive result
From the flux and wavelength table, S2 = 0.2 AA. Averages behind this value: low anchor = 17.7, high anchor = 17.8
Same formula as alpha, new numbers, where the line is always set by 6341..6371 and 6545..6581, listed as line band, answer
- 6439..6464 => 0.06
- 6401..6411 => 0.01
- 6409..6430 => 0.02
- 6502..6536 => -0.01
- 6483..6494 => 0.04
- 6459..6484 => 0.01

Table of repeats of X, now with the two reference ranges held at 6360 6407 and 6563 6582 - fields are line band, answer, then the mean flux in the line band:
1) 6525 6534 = -0.07 AA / 18.2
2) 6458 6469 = 0.09 AA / 17.7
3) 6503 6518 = 0.06 AA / 17.9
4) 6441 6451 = 0.57 AA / 16.8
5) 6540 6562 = -0.07 AA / 18.1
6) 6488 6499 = 0.23 AA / 17.5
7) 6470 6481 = 0.04 AA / 17.8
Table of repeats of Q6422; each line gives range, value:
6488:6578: 18.92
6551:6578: 18.65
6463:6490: 18.22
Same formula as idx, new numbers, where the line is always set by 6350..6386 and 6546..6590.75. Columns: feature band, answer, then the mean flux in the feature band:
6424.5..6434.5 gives 0.02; 17.4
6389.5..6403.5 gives -0.02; 17.9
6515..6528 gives -0.04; 18.6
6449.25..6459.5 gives 0.08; 16.4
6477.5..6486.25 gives 0.04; 17.2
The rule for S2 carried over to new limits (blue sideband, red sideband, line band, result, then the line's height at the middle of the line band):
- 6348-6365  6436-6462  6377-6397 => -0.4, 17.3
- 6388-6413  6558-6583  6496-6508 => 0.2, 18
